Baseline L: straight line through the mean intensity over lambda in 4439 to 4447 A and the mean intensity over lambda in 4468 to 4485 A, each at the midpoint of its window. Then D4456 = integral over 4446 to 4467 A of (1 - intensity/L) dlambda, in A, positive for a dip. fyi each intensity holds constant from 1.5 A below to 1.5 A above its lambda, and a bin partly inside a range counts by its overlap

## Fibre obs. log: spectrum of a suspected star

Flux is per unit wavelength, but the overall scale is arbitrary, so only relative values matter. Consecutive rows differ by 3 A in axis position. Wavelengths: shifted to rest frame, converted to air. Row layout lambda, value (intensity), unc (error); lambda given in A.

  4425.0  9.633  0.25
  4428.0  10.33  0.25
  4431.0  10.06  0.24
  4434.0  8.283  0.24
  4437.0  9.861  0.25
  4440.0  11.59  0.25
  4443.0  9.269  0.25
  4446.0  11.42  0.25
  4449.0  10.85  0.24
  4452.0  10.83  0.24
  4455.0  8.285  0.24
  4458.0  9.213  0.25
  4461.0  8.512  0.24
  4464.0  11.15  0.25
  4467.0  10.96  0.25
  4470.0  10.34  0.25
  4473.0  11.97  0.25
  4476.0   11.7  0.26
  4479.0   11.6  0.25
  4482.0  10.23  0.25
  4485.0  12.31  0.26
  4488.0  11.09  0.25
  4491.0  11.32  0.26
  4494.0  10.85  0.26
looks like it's 1.7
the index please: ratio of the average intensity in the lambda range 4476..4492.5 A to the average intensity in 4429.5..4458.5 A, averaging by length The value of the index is 1.1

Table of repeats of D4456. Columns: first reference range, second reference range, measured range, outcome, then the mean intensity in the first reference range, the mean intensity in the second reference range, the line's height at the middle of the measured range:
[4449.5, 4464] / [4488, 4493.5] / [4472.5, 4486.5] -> -1.2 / 9.52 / 11.2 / 10.6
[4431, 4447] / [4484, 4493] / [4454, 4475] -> 1.3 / 10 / 11.5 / 10.8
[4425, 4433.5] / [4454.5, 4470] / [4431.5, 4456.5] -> -0.6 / 9.87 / 9.78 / 9.83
